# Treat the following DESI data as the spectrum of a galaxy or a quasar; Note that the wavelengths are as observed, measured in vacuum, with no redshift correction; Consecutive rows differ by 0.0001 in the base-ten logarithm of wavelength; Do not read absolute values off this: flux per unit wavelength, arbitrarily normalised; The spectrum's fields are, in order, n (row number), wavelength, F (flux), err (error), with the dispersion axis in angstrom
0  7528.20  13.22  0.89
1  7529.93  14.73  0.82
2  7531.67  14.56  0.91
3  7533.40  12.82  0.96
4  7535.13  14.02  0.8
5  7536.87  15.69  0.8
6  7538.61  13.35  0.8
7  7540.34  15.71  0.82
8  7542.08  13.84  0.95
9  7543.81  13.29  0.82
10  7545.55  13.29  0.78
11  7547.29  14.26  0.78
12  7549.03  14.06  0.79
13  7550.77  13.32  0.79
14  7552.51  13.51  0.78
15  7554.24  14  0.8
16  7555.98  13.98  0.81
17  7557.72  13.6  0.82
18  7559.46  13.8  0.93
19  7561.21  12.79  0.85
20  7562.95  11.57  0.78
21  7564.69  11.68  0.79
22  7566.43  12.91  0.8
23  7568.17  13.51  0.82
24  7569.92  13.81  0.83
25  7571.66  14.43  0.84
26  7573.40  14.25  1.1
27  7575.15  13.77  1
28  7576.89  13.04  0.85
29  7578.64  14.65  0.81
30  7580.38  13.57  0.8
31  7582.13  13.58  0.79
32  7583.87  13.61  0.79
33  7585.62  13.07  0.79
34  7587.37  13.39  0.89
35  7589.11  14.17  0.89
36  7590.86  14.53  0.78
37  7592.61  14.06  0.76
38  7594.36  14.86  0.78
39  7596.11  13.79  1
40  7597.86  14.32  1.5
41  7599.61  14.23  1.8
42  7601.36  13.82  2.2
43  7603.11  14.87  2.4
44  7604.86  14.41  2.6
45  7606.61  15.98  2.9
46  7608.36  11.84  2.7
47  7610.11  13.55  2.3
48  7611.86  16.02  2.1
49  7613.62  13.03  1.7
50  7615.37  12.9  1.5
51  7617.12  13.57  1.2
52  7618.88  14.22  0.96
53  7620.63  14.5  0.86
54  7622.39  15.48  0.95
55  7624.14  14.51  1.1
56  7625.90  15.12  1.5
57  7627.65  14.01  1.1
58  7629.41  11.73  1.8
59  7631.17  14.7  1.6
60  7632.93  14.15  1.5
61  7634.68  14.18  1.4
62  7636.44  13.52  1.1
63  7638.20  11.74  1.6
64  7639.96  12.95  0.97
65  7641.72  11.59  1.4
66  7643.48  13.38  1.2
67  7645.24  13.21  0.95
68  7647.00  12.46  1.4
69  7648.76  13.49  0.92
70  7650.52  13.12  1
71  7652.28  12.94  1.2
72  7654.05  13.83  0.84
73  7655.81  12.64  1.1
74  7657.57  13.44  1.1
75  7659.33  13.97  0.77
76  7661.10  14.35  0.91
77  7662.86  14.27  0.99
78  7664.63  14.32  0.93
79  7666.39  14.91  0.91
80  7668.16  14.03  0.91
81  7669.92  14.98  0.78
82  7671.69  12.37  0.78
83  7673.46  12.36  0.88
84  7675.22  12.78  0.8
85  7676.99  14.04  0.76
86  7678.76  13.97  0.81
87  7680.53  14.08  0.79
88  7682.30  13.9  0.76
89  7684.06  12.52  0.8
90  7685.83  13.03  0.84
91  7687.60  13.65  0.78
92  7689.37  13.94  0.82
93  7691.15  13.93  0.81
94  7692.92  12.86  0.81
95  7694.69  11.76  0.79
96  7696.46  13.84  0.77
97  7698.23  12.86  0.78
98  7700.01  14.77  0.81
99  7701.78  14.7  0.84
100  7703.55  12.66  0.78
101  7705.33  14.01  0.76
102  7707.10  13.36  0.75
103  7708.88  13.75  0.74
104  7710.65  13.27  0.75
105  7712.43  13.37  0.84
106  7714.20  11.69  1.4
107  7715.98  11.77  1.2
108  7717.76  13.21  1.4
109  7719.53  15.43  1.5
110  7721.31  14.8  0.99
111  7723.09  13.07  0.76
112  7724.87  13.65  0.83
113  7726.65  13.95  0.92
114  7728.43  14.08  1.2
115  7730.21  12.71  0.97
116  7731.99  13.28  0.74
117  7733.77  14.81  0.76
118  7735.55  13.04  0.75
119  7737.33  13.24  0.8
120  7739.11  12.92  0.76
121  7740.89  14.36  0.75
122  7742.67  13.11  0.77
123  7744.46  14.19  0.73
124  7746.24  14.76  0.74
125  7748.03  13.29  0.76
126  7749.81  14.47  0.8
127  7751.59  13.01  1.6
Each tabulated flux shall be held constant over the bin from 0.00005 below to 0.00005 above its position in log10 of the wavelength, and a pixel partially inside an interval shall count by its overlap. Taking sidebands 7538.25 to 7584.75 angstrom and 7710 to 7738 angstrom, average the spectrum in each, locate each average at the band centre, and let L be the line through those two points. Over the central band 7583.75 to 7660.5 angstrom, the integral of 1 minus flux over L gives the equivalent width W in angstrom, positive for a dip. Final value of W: -1.1 angstrom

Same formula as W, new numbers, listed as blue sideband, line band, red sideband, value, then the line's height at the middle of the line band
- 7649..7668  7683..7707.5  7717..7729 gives 0.9 angstrom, 13.9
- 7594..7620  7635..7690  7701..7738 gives 1.5 angstrom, 13.8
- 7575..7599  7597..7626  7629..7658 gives -1.4 angstrom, 13.6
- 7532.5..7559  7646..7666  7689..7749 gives 0.2 angstrom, 13.7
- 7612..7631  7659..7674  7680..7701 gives -0.4 angstrom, 13.6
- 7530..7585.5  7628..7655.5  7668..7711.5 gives 0.9 angstrom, 13.6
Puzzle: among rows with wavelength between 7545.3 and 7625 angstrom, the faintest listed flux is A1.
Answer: 11.57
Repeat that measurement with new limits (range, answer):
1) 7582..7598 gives 13.07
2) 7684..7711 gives 11.76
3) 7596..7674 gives 11.59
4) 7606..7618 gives 11.84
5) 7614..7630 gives 11.73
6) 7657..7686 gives 12.36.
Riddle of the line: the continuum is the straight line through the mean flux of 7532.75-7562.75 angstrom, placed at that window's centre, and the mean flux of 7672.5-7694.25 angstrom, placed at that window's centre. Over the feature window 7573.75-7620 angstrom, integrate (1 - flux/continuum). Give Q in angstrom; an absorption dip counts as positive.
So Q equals -1.07 angstrom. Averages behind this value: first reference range 13.8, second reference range 13.4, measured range 14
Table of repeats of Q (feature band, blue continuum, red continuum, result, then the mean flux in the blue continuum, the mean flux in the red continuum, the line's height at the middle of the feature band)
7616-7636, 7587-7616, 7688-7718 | -0.3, 14.1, 13.3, 13.9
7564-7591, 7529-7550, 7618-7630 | 1.1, 14.1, 14.3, 14.2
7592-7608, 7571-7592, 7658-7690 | -0.7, 13.8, 13.7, 13.8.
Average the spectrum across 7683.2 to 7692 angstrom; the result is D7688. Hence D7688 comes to 13.4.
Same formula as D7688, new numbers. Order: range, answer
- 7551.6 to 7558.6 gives 13.8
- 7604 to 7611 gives 14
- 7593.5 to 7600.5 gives 14.3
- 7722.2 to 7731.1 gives 13.5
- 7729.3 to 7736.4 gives 13.5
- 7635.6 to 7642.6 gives 12.4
